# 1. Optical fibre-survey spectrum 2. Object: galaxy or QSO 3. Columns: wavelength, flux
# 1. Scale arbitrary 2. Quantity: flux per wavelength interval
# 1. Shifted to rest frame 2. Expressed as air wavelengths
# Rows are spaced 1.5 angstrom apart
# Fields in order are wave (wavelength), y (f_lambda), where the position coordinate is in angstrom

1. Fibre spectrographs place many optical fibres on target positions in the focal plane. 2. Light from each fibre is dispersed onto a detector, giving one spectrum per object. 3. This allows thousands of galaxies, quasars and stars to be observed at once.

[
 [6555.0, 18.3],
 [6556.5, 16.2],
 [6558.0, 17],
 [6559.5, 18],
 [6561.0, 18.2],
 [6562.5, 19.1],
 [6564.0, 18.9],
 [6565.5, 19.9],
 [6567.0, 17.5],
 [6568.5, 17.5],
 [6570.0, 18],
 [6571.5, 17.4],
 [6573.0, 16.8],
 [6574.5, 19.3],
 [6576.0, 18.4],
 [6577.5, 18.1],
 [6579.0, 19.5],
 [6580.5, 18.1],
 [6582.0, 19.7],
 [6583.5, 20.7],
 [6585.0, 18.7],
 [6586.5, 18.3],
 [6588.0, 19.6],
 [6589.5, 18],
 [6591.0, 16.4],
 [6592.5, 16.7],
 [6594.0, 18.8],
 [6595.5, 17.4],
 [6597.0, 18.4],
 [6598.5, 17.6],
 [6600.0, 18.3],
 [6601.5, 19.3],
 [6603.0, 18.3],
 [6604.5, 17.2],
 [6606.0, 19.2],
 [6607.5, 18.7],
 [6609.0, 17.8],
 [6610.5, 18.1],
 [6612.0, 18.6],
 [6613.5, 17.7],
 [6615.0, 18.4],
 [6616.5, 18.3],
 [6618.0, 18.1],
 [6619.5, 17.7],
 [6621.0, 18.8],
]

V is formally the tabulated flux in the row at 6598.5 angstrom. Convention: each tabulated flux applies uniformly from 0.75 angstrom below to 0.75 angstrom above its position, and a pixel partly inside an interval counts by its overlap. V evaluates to 17.6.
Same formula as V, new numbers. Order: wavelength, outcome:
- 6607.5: 18.7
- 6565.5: 19.9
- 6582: 19.7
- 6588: 19.6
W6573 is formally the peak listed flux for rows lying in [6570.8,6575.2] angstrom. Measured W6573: 19.3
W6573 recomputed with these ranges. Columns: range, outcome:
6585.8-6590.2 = 19.6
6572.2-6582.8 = 19.7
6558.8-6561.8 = 18.2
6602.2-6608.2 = 19.2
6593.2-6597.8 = 18.8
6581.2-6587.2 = 20.7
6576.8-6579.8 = 19.5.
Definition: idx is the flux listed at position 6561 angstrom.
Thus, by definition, 18.2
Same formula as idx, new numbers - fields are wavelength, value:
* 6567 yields 17.5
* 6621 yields 18.8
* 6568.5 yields 17.5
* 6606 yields 19.2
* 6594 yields 18.8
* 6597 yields 18.4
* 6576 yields 18.4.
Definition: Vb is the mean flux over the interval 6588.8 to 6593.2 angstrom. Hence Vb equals 17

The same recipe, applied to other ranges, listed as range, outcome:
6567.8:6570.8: 17.7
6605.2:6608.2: 18.9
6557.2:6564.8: 18.2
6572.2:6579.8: 18.4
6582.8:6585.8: 19.7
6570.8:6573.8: 17.1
